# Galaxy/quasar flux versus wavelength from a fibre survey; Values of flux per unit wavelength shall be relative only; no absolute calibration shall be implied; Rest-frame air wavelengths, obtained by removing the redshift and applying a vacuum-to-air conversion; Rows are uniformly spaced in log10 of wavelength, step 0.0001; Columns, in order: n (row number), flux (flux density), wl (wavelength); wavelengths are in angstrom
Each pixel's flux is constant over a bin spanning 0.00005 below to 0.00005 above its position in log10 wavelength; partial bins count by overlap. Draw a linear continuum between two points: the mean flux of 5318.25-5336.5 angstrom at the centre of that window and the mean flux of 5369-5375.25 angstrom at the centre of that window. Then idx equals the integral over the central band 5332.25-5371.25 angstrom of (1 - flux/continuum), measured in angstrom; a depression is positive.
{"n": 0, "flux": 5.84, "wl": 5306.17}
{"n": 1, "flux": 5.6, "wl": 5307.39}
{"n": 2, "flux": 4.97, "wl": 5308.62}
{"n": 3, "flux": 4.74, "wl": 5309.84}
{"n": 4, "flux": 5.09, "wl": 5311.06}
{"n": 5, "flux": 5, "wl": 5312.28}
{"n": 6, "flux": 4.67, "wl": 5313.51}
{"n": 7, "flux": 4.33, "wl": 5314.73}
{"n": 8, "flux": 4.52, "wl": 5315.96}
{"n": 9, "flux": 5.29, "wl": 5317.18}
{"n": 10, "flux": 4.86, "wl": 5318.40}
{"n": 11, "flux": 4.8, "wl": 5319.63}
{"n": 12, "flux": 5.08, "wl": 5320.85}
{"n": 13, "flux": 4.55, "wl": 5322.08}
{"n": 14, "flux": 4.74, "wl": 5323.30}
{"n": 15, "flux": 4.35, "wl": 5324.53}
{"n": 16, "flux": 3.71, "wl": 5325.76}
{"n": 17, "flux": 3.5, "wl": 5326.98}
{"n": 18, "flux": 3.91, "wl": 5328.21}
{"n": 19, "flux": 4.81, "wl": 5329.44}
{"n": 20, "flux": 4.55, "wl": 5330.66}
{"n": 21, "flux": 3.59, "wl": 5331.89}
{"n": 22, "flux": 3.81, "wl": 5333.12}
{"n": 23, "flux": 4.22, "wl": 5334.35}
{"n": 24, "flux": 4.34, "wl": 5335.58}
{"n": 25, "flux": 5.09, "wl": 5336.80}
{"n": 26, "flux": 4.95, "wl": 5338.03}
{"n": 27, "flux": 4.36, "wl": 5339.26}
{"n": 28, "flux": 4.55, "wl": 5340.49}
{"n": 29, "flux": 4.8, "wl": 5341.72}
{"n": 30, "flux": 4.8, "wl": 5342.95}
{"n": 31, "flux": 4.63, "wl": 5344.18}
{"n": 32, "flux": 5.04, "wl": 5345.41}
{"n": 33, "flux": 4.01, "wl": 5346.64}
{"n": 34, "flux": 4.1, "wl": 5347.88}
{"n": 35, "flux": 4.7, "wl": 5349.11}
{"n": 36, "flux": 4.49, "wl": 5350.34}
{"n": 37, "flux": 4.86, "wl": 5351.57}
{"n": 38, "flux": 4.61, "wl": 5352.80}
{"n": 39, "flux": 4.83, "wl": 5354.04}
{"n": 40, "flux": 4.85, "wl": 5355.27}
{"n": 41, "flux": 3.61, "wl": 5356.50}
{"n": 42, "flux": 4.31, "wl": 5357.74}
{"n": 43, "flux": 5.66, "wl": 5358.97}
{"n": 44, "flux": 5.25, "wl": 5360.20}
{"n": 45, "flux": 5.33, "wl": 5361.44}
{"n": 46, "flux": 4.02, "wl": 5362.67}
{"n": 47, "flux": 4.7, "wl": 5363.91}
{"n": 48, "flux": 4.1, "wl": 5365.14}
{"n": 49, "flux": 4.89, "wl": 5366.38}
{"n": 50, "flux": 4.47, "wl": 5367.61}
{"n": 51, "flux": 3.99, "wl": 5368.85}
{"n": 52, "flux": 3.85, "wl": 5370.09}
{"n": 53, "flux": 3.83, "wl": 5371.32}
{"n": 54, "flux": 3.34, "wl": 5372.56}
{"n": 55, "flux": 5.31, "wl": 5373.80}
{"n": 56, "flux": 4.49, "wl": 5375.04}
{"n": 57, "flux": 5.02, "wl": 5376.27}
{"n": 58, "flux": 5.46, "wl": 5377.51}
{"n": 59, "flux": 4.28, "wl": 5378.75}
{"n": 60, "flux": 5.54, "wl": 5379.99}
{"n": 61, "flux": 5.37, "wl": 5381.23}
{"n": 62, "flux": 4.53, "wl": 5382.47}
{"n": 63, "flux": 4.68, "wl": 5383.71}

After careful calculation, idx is -3.0 angstrom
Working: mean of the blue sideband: 4.32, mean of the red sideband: 4.13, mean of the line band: 4.54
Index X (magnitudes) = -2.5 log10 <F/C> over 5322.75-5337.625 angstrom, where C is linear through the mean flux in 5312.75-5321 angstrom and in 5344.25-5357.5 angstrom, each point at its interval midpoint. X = 0.109 mag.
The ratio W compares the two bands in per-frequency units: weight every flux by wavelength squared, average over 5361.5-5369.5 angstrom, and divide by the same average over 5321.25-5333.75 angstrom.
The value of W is 1.08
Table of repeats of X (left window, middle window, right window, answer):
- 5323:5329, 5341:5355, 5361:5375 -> -0.108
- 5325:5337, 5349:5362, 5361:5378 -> -0.102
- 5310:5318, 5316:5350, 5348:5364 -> 0.064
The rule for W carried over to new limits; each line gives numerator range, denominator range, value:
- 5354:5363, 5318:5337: 1.11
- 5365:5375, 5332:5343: 0.96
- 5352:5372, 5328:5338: 1.05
